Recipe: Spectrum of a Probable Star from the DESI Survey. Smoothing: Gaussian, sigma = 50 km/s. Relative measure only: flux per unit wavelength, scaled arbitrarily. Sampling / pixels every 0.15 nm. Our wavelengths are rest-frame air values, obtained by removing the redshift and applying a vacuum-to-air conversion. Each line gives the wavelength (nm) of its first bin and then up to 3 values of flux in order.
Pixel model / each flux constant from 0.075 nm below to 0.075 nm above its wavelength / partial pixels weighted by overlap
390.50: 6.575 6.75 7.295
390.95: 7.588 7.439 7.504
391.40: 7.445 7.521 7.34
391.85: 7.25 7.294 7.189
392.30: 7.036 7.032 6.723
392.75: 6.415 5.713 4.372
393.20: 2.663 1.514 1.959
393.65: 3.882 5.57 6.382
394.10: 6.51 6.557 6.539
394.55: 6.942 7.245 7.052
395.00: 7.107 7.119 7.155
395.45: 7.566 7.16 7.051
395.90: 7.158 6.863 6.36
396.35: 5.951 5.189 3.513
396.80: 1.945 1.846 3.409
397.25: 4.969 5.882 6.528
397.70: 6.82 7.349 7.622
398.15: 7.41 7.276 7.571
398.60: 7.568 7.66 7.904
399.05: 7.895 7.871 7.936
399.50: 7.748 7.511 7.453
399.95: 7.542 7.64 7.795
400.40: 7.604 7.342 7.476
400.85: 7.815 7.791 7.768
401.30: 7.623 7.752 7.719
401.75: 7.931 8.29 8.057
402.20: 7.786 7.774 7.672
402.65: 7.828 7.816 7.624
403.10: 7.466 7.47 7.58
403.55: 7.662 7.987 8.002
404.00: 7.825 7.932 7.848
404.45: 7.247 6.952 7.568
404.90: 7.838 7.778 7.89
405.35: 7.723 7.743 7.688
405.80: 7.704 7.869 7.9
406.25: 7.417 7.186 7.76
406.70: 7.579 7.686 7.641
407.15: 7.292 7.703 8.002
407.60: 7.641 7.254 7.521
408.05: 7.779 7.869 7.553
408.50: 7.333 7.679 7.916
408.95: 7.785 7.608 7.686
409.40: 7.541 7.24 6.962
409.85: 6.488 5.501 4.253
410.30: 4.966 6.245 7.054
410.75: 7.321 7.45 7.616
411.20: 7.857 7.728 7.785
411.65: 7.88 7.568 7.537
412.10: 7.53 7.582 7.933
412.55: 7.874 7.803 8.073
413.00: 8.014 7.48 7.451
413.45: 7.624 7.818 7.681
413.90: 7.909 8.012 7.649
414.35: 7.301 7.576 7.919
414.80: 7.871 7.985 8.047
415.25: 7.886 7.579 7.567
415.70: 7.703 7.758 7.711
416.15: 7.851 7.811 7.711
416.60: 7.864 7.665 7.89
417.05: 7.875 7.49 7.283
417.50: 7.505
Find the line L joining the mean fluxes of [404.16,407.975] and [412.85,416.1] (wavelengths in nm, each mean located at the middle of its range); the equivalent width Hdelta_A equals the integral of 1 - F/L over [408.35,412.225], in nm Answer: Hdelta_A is 0.27 nm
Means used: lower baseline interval 7.62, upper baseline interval 7.75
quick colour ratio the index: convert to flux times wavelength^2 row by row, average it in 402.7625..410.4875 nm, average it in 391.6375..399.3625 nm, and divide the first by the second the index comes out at 1.27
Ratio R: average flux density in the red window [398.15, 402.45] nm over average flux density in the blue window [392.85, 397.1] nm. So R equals 1.4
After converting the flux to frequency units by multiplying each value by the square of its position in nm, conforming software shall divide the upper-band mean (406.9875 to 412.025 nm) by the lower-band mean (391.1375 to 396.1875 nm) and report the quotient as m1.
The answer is 1.24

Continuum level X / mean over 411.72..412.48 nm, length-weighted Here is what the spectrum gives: 7.63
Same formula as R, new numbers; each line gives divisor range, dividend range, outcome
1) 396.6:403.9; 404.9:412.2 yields 1.03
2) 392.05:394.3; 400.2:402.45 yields 1.46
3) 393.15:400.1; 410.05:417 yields 1.21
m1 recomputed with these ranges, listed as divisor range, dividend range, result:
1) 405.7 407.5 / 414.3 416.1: 1.06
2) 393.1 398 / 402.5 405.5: 1.42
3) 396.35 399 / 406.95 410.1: 1.32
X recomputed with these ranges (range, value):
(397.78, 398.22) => 7.46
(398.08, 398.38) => 7.35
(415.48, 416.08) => 7.69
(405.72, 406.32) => 7.72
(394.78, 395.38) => 7.11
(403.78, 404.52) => 7.77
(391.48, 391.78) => 7.43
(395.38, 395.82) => 7.26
